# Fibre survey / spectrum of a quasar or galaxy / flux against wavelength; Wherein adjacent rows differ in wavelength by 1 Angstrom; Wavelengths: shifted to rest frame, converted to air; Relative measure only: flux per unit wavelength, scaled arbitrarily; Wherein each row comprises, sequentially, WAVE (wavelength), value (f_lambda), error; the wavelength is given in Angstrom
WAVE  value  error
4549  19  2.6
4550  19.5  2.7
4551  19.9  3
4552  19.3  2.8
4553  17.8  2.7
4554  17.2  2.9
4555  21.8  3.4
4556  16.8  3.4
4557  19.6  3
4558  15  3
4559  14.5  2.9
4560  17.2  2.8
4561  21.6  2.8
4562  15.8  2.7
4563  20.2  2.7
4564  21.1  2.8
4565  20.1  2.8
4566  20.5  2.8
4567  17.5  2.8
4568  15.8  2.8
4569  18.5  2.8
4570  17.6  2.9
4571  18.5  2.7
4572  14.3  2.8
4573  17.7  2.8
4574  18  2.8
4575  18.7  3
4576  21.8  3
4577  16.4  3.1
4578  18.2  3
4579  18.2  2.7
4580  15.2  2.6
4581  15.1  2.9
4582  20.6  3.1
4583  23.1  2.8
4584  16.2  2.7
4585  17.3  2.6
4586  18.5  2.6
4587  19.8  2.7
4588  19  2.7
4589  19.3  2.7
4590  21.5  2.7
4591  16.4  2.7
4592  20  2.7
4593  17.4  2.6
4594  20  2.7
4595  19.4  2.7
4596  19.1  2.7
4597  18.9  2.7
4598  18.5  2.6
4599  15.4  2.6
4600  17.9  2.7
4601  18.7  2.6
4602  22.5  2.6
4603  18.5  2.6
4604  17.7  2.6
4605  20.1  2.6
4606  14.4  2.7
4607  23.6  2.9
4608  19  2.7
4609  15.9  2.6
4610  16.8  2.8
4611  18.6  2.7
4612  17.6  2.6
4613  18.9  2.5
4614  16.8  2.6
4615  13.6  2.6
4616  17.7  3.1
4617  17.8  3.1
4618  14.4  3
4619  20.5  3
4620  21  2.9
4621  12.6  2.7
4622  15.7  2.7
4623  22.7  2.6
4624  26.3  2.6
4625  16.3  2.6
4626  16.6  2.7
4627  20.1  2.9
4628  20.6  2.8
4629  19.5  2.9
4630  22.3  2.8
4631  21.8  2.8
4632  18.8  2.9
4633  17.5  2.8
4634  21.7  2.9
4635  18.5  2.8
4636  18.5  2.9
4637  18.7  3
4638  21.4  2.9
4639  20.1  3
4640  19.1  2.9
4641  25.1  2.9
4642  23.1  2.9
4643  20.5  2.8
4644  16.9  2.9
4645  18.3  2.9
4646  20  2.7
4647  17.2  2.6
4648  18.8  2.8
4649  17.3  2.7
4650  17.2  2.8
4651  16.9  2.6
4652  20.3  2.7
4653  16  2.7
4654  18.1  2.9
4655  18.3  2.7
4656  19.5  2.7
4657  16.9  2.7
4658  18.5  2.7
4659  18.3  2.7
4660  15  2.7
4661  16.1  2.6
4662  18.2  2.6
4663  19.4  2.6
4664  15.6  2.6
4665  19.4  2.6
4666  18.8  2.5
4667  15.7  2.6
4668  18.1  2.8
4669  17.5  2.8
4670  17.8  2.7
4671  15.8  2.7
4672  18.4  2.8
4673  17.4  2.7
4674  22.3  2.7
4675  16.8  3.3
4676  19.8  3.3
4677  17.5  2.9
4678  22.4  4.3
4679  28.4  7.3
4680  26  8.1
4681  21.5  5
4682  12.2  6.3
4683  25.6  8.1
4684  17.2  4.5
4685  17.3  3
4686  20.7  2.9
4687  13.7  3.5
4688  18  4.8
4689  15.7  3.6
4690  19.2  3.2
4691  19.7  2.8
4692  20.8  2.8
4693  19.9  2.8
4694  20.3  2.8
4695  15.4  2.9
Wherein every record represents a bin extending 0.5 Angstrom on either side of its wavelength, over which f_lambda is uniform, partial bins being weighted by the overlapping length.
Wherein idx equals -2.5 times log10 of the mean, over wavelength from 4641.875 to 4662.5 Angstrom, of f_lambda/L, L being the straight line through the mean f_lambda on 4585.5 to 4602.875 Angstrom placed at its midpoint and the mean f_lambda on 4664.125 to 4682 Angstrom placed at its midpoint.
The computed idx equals 0.07 mag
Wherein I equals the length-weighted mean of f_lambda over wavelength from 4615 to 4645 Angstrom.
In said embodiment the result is 19.4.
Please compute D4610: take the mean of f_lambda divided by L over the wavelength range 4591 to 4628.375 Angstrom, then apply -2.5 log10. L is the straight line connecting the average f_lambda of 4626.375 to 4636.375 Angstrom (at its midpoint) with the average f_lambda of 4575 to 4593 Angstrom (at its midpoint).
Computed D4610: 0.05 mag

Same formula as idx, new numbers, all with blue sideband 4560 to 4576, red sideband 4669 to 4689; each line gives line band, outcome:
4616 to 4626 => 0.024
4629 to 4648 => -0.053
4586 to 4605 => -0.014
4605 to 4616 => 0.067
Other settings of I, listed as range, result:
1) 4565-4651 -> 18.7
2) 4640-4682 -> 18.8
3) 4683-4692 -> 18.3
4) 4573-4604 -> 18.6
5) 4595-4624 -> 18.2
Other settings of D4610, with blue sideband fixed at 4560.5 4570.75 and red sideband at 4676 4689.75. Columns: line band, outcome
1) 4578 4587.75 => 0.04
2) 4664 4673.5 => 0.12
